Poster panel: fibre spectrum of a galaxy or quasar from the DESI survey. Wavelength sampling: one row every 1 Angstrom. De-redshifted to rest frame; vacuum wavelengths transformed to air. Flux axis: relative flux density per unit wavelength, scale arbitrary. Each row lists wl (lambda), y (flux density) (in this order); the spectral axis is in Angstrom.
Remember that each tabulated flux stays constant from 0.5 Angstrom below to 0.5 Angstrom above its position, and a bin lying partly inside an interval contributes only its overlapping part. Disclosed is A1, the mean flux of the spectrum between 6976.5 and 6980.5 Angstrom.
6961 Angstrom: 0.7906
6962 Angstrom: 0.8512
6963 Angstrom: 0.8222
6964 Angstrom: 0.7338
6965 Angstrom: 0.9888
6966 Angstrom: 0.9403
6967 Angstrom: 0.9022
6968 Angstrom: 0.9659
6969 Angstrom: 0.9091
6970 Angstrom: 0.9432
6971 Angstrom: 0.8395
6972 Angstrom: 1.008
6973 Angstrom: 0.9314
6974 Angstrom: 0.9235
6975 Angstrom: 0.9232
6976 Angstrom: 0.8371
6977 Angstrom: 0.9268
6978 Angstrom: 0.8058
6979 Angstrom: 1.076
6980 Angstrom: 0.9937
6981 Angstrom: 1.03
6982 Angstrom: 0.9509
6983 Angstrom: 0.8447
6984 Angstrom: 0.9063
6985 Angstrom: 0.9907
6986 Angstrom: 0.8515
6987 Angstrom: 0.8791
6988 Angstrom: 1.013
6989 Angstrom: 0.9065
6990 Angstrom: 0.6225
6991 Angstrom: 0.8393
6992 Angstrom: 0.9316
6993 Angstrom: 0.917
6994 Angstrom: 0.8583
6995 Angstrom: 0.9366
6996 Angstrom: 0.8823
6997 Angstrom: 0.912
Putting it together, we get 0.951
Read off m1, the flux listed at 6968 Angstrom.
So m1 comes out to 0.9659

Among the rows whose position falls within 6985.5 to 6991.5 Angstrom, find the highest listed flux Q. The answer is 1.013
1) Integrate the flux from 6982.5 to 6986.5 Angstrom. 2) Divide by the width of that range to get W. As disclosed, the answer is 0.898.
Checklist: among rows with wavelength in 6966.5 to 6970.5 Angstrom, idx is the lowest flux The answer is 0.9022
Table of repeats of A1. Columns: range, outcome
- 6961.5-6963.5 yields 0.837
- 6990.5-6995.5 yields 0.897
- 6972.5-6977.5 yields 0.908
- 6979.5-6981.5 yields 1.01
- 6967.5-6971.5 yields 0.914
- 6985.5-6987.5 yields 0.865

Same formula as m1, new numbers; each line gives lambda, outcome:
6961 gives 0.7906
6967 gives 0.9022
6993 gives 0.917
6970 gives 0.9432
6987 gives 0.8791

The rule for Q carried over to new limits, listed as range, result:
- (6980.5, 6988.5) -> 1.03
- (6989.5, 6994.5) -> 0.9316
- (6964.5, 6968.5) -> 0.9888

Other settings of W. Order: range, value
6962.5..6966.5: 0.871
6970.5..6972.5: 0.924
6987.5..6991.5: 0.845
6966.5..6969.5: 0.926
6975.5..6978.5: 0.857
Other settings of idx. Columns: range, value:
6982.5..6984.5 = 0.8447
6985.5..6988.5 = 0.8515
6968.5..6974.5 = 0.8395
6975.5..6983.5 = 0.8058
